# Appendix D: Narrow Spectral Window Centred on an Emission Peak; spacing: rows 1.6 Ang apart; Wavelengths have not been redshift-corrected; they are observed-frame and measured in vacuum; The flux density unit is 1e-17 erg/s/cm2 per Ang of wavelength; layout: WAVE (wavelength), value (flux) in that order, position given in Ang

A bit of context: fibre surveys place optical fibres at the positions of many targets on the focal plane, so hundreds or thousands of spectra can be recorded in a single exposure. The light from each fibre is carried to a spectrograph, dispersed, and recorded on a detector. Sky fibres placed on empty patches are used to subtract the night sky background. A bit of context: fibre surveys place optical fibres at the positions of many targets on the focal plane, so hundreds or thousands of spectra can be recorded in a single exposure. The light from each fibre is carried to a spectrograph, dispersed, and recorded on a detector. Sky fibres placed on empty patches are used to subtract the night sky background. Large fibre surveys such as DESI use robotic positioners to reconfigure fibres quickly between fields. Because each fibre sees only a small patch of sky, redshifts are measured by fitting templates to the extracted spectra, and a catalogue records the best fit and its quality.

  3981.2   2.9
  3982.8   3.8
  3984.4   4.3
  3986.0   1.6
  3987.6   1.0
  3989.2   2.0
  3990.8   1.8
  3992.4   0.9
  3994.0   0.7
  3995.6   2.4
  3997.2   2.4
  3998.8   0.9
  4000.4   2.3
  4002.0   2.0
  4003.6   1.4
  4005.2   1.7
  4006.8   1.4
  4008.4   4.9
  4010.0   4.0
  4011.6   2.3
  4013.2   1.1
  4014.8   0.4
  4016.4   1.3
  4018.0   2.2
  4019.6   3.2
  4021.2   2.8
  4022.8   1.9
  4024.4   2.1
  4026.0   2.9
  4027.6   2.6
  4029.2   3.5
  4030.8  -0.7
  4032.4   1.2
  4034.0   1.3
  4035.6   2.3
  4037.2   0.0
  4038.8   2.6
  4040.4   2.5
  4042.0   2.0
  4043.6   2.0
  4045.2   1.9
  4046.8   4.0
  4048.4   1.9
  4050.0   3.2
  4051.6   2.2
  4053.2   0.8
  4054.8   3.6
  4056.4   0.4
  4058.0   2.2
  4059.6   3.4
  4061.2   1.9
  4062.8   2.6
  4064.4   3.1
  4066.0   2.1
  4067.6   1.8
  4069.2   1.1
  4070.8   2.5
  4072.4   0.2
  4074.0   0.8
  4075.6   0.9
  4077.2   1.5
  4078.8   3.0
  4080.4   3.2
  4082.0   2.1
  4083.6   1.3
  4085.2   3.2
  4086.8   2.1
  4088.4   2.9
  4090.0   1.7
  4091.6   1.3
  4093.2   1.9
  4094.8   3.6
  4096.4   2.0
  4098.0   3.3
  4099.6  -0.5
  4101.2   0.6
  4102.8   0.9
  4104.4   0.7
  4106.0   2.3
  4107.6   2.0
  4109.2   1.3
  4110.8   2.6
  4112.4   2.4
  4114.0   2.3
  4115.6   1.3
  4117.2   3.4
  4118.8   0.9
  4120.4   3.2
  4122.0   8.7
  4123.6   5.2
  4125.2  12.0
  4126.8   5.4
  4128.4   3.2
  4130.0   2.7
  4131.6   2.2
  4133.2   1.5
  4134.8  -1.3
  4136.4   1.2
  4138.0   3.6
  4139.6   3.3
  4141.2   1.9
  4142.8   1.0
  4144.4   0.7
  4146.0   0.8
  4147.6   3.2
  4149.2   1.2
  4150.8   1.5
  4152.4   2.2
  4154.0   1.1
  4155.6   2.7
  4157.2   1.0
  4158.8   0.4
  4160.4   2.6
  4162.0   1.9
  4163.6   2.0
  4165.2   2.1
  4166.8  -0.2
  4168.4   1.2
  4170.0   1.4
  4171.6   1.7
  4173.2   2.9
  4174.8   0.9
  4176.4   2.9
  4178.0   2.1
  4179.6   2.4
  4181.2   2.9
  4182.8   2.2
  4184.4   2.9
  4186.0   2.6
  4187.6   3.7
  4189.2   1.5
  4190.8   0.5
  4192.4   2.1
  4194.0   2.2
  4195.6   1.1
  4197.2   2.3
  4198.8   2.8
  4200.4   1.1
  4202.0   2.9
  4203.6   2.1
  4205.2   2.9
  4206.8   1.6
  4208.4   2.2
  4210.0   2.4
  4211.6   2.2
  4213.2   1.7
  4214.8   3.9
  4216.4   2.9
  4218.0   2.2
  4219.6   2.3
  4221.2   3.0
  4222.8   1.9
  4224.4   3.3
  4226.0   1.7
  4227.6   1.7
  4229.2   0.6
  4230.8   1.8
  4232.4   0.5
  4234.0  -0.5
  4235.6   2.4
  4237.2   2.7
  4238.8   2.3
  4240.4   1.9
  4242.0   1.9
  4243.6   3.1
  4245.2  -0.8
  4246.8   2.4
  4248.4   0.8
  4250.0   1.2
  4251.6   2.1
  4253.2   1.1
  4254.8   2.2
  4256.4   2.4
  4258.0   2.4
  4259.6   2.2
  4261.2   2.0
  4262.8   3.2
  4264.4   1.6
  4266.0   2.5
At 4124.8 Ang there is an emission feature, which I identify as [O II]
